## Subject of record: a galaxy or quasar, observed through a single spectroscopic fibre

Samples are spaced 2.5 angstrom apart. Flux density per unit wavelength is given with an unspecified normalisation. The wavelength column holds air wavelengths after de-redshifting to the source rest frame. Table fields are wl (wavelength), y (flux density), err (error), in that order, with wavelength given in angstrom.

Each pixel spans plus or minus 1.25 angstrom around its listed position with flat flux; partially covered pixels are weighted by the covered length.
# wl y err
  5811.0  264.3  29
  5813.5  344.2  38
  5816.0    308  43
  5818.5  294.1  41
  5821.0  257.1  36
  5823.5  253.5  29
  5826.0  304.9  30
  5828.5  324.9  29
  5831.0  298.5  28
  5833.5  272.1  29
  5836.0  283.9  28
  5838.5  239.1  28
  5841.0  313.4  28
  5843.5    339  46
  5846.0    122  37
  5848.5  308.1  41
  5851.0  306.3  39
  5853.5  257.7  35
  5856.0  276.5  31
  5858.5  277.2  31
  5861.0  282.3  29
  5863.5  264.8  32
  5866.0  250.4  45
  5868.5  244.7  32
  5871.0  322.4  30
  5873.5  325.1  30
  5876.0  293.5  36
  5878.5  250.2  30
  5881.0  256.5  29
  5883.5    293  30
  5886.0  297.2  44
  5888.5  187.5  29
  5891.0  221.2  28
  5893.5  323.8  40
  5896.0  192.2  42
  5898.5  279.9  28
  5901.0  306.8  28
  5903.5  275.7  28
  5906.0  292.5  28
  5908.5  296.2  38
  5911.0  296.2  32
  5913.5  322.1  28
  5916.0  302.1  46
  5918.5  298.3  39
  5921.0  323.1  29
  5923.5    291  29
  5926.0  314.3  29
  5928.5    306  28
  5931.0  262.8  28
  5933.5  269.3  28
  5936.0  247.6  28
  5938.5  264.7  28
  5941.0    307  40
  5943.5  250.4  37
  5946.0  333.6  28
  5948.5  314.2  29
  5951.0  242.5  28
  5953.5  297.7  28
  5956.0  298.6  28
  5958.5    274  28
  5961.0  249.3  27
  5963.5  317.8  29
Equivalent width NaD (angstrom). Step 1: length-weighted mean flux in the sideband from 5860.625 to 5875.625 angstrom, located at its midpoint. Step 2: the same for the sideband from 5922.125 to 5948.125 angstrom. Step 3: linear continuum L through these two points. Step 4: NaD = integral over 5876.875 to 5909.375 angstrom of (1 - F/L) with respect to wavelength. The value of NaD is 1.9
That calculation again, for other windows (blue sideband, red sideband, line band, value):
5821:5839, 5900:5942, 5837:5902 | 3.7 angstrom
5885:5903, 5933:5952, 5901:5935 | -3.5 angstrom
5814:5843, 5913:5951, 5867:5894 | 1.7 angstrom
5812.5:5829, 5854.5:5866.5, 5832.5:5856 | 0.8 angstrom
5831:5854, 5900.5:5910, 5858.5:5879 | 0.1 angstrom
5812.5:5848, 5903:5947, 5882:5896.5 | 1.6 angstrom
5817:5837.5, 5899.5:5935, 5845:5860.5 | 1.5 angstrom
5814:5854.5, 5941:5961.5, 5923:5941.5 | 0.2 angstrom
